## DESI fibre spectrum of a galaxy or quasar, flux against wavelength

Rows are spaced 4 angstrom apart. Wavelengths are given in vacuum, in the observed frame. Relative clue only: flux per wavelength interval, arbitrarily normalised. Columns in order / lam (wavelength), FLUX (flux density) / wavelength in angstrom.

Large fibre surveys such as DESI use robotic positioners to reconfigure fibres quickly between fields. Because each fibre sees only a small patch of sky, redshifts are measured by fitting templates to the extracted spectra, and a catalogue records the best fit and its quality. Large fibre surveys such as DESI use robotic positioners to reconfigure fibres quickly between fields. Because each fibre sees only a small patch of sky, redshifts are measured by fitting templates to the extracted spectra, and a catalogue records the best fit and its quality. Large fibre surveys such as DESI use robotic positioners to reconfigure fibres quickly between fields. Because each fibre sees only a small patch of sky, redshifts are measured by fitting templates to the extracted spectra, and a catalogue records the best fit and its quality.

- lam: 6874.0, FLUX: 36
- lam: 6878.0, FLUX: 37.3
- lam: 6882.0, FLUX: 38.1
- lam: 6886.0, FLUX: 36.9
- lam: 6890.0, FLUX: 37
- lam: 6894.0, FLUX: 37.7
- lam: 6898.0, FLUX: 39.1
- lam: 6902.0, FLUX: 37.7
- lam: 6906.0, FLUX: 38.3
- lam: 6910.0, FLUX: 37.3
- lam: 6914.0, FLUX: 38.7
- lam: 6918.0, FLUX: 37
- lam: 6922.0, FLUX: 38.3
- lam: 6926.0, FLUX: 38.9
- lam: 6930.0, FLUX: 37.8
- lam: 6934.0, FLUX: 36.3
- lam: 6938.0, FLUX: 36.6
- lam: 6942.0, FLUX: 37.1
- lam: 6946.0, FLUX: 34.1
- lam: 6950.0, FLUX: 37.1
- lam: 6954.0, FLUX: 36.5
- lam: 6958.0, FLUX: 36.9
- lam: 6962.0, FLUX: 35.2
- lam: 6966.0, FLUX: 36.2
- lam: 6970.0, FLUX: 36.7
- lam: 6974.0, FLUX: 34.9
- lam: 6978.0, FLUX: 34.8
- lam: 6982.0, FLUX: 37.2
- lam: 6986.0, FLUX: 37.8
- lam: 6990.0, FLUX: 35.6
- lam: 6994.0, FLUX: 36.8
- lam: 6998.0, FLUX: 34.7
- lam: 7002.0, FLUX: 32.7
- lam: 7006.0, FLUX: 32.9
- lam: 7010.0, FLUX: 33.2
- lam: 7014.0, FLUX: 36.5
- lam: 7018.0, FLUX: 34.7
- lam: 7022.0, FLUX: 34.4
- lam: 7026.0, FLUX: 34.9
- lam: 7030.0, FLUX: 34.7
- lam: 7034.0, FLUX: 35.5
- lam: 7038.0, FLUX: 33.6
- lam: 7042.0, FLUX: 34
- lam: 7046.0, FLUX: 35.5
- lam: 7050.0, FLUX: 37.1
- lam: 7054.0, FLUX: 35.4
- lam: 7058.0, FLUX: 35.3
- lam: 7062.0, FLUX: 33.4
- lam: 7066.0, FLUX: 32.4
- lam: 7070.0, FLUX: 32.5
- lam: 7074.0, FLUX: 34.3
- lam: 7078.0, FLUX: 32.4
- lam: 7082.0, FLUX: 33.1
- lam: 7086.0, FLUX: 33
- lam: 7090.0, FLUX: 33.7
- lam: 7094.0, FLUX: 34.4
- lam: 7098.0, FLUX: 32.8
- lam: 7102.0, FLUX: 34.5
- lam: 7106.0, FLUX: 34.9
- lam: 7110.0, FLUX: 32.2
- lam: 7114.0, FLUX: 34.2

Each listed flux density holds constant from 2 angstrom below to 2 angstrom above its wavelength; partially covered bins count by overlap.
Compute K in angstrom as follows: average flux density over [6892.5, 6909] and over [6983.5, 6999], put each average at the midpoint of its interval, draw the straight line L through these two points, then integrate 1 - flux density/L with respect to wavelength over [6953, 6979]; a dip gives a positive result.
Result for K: 0.7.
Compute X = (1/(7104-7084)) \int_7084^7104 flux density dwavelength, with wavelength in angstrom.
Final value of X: 33.7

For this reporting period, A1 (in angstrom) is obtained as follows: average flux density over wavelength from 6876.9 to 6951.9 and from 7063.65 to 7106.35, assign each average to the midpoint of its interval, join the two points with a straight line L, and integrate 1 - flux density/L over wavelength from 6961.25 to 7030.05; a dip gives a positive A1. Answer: 0.6 angstrom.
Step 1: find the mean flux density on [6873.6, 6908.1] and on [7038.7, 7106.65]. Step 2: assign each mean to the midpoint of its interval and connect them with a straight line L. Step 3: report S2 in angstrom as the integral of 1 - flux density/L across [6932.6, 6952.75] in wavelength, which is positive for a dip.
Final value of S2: 0.2 angstrom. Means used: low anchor 37.6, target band 36.2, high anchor 34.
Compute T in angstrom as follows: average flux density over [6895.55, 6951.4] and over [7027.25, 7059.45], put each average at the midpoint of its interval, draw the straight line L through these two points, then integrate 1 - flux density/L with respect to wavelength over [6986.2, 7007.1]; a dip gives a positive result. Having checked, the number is 0.7 angstrom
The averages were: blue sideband 37.5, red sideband 35.1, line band 34.9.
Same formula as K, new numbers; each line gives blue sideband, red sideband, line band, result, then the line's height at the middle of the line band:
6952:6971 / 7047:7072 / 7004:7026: 0.5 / 35.3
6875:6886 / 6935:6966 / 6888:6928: -1.2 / 36.9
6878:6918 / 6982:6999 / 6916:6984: 0.9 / 37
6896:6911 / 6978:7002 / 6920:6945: 0.0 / 37.4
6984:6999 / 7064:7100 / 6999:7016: 0.9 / 35.8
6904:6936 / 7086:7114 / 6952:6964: 0.2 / 37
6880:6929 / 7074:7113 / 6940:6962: 0.4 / 36.8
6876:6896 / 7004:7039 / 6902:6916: -0.4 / 36.9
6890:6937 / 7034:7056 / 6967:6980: 0.4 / 36.6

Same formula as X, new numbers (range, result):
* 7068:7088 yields 33.1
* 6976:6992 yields 36.4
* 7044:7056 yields 36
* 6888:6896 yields 37.4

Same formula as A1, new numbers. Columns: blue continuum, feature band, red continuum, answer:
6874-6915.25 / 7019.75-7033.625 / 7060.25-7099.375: -0.1 angstrom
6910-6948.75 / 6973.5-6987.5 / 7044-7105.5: -0.1 angstrom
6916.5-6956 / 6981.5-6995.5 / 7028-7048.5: -0.4 angstrom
